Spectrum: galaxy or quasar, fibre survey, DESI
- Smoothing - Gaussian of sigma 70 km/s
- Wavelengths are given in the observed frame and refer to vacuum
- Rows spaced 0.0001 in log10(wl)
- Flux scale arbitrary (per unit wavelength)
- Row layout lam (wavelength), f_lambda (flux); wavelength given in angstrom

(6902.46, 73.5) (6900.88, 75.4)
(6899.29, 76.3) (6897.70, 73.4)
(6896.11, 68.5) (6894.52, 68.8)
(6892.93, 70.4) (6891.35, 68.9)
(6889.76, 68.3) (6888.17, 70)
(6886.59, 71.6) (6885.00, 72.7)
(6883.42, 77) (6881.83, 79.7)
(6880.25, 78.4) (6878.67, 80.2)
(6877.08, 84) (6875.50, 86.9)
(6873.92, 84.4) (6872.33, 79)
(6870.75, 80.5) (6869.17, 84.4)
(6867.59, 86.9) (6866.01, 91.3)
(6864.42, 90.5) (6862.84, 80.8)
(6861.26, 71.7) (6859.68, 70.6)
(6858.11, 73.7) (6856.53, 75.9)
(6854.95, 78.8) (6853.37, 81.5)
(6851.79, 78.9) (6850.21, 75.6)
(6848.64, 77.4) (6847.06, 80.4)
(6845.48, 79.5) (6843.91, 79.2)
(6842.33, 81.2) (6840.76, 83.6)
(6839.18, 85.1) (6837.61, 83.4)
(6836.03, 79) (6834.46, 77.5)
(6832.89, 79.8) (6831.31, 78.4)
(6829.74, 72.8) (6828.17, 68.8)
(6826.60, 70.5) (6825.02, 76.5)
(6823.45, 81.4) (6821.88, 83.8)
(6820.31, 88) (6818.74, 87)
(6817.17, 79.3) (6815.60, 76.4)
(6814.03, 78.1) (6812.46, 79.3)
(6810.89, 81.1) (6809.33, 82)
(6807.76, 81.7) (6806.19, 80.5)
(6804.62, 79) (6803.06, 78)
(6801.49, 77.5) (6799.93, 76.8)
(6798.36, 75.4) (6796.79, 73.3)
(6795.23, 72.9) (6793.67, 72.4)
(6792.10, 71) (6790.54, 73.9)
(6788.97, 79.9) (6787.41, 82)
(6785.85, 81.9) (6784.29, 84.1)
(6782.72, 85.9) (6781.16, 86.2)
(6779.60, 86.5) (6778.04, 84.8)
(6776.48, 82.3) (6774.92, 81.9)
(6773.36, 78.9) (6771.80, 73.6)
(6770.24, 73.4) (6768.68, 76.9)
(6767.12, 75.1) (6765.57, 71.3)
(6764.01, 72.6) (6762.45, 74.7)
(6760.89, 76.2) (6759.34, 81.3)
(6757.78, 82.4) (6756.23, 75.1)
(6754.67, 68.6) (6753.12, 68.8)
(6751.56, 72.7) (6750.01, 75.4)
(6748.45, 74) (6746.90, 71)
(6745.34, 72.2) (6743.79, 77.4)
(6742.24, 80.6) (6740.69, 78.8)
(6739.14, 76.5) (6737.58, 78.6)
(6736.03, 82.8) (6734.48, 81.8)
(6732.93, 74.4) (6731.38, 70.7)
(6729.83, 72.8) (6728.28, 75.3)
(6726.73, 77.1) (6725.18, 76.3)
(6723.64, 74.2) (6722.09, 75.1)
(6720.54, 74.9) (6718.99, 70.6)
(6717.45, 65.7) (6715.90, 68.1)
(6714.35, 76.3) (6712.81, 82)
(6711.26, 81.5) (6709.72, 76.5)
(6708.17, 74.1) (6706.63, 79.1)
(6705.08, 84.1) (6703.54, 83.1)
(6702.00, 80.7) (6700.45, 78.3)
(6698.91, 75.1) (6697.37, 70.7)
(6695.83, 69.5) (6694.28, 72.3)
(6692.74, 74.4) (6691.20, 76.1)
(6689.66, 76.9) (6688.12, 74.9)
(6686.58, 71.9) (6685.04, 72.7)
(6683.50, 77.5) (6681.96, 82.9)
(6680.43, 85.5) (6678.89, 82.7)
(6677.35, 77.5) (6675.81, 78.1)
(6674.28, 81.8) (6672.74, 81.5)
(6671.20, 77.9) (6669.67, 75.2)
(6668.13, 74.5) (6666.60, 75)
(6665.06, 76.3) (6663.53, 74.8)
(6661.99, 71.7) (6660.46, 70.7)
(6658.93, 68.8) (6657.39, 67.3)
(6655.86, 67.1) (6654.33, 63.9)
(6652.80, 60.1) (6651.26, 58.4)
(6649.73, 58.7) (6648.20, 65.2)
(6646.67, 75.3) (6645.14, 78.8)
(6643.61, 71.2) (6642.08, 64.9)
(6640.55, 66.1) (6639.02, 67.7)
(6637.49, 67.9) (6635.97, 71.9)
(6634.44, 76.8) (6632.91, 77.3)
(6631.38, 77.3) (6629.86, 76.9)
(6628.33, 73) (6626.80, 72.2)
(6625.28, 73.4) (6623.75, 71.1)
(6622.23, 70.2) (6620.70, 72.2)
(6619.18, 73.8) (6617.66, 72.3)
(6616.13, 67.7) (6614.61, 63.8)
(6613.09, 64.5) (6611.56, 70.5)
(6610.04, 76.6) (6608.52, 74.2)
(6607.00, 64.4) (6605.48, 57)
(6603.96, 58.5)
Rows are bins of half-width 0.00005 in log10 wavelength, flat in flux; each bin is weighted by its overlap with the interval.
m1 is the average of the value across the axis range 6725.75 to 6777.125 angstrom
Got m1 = 75.9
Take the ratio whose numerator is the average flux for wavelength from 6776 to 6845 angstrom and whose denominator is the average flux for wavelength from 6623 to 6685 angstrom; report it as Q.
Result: 1.09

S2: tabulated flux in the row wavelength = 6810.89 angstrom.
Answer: 81.1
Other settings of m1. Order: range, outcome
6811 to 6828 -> 79.6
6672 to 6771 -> 76.1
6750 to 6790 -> 78.2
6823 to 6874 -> 79.3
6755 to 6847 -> 78.8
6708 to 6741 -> 75.6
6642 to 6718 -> 74.3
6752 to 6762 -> 75.3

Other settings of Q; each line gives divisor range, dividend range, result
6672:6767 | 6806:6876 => 1.05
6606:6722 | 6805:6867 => 1.09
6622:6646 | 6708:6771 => 1.04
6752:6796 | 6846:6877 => 1.04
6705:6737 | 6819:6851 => 1.05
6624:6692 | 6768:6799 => 1.08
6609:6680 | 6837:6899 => 1.09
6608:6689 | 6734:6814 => 1.07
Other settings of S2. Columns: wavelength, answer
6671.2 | 77.9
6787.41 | 82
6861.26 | 71.7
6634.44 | 76.8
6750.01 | 75.4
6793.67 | 72.4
